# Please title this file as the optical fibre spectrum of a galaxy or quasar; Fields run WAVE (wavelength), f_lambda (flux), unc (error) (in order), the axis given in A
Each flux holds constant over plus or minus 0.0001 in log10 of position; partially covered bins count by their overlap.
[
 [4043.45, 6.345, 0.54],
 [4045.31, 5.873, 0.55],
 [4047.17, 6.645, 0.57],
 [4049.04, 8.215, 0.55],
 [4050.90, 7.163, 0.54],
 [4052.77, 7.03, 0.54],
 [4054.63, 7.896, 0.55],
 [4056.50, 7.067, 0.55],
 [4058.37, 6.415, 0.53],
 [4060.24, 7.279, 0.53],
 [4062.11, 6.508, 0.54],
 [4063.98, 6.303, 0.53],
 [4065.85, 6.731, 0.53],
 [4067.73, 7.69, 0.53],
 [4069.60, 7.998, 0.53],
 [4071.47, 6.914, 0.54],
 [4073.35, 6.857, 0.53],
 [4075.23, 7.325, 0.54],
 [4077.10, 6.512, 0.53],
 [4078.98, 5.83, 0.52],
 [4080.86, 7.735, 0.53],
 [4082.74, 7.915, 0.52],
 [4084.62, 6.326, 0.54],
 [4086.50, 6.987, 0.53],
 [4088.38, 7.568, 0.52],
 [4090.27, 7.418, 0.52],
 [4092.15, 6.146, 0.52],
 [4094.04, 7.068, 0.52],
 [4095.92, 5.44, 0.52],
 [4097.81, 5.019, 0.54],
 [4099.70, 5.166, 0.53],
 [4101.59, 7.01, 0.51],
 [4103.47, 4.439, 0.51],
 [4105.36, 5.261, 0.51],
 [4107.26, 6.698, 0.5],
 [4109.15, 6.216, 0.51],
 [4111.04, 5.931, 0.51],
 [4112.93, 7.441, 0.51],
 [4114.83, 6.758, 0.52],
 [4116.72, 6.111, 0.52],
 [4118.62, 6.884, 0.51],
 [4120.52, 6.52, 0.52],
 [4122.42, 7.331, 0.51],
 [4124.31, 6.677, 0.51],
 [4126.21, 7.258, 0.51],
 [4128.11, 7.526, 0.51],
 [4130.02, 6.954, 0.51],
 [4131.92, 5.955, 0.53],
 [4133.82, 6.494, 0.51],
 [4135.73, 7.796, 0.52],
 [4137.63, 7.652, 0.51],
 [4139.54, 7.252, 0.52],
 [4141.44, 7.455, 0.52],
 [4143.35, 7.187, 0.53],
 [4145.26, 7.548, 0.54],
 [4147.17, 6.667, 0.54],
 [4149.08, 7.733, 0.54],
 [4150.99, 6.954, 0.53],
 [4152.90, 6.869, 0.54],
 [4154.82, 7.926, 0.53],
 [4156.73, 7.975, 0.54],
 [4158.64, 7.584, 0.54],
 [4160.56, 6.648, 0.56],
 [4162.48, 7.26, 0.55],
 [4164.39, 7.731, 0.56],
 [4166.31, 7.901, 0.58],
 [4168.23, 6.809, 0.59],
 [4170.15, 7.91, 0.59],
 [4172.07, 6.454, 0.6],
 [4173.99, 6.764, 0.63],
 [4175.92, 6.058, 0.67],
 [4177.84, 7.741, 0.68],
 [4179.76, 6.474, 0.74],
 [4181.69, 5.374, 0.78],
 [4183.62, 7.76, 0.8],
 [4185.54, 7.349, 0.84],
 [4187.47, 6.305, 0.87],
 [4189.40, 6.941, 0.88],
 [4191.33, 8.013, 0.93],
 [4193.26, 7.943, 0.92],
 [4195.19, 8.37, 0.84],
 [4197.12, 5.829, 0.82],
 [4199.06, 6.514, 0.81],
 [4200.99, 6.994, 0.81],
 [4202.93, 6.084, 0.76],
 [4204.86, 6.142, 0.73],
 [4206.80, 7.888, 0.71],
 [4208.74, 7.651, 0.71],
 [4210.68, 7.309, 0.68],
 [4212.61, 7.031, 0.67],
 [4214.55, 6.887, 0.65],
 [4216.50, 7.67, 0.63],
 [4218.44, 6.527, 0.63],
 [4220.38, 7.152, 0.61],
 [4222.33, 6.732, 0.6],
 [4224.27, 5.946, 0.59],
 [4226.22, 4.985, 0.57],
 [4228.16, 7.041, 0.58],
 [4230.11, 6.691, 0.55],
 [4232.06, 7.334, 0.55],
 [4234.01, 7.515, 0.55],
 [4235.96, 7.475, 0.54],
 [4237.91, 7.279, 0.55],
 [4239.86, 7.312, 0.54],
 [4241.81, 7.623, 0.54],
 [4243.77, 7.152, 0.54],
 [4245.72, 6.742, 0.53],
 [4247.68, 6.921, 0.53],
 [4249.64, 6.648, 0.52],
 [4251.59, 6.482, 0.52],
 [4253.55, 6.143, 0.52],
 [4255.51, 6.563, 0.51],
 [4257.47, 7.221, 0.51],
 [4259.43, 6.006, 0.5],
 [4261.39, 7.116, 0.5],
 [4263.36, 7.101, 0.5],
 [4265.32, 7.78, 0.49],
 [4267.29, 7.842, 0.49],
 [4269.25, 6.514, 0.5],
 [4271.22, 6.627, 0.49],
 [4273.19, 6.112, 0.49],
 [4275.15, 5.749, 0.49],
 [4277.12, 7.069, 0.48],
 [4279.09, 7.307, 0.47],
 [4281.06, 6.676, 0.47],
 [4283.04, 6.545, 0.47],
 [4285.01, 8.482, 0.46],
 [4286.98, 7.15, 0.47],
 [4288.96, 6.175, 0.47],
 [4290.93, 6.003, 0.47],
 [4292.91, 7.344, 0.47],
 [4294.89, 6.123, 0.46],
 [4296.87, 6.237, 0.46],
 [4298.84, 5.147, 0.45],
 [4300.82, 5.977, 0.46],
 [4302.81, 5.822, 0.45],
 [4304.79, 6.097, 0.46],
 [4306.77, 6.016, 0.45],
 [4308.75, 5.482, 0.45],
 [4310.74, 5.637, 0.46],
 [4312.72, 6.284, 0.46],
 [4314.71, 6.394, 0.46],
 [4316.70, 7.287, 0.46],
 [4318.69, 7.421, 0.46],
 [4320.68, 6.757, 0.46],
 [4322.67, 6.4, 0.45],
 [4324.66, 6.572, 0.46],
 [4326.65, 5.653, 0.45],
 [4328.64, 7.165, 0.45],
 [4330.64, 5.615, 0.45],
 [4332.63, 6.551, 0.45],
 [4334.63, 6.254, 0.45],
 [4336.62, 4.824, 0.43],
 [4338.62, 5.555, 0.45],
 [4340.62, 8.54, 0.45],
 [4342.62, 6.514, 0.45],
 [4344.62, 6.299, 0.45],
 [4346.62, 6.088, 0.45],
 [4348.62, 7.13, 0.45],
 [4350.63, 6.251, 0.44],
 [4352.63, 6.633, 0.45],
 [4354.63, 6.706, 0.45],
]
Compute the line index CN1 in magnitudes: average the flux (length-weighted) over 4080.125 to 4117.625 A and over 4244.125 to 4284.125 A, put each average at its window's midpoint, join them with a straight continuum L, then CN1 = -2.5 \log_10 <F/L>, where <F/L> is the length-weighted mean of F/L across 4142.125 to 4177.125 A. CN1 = -0.11 mag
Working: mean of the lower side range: 6.43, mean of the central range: 7.23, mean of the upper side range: 6.77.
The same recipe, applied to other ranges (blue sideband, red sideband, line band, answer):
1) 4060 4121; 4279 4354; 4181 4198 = -0.10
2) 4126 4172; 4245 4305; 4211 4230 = 0.04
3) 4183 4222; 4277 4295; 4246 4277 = 0.04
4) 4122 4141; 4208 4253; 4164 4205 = 0.01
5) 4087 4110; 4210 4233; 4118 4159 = -0.14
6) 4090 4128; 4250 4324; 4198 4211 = -0.07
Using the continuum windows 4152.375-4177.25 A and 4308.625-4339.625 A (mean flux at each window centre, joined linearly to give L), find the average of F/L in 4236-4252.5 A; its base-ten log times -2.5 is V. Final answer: -0.05 mag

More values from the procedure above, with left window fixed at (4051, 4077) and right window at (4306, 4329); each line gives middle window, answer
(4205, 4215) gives -0.09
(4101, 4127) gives 0.08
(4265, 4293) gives -0.06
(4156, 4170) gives -0.10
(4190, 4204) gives -0.06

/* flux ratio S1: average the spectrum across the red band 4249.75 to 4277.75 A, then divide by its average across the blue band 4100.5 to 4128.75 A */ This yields 1.03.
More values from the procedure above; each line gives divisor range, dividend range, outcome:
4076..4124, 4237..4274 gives 1.07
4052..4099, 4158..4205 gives 1.02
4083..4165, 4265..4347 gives 0.95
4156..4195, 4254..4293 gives 0.96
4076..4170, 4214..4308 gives 0.98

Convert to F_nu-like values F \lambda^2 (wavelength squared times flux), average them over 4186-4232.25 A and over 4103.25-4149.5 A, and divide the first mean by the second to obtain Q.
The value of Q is 1.05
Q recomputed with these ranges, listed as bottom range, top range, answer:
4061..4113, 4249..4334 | 1.10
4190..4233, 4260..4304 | 0.99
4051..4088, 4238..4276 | 1.06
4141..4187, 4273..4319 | 0.96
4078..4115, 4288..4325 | 1.08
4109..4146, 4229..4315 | 1.03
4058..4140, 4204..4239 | 1.10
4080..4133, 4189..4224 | 1.13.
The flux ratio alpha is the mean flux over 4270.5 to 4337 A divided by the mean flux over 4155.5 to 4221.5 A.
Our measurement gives 0.9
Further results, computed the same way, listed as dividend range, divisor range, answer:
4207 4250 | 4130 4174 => 0.97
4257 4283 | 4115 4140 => 0.98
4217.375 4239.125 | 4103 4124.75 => 1.06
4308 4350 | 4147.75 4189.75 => 0.90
